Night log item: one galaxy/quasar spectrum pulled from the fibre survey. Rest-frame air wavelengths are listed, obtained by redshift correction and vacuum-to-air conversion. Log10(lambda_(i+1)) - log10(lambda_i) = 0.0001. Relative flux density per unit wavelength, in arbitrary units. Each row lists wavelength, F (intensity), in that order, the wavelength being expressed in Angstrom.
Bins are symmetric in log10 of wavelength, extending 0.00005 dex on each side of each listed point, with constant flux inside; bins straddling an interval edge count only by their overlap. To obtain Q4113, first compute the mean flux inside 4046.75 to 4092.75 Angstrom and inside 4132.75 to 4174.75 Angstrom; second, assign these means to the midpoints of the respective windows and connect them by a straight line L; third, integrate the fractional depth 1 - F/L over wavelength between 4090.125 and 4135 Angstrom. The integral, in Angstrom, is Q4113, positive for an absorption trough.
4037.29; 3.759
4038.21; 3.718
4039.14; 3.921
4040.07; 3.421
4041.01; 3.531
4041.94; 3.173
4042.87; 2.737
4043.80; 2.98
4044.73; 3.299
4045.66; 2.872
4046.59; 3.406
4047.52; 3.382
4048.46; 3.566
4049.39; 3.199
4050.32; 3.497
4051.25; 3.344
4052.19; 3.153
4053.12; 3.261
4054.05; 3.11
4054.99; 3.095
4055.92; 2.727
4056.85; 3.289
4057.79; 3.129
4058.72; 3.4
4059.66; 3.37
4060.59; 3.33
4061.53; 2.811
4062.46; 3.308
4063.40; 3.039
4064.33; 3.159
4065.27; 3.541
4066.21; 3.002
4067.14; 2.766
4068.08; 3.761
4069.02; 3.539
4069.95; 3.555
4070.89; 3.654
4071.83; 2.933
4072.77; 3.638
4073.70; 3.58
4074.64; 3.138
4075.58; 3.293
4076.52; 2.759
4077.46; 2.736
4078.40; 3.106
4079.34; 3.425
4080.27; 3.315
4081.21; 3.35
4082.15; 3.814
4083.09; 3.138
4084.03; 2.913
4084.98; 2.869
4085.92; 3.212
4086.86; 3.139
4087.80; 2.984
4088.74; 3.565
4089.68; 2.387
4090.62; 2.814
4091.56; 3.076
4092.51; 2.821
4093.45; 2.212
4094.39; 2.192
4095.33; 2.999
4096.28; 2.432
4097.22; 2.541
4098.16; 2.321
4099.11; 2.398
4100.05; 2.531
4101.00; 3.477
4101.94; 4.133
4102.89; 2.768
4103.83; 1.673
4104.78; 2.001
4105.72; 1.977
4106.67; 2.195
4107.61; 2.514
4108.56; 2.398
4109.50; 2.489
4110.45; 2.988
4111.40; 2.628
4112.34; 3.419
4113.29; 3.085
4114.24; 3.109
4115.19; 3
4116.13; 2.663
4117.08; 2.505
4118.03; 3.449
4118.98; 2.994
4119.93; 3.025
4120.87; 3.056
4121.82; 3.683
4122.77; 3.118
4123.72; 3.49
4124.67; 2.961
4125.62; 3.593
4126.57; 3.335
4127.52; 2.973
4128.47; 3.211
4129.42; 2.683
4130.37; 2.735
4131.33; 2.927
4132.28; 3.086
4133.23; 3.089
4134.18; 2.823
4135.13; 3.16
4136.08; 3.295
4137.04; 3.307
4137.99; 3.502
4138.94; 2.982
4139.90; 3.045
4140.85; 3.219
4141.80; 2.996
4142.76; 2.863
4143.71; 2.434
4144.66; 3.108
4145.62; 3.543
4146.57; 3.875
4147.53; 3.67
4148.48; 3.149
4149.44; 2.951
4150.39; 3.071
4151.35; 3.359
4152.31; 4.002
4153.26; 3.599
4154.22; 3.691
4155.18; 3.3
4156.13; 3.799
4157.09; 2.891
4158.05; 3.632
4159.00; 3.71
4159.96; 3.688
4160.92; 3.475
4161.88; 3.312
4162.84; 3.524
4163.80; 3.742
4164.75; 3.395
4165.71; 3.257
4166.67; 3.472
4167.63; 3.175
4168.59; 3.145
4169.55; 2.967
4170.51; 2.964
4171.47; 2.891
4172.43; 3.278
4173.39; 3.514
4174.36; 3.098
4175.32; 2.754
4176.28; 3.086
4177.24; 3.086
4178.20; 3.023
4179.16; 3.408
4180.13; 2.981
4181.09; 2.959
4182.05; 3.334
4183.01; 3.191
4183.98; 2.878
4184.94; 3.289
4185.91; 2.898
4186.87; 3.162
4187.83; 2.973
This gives 5.6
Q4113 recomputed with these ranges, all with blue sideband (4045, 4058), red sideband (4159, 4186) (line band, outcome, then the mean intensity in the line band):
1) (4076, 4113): 4.6 Angstrom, 2.81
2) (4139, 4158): -0.4 Angstrom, 3.29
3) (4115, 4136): 0.9 Angstrom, 3.08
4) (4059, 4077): -0.3 Angstrom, 3.27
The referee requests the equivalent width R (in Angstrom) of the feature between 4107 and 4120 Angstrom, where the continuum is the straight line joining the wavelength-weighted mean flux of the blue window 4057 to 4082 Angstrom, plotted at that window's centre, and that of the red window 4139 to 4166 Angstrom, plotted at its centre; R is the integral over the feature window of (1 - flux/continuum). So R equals 1.8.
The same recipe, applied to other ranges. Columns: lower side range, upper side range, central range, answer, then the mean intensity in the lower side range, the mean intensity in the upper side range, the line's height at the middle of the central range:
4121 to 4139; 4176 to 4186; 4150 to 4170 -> -2.0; 3.16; 3.11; 3.13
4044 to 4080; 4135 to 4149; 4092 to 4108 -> 3.4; 3.24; 3.21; 3.23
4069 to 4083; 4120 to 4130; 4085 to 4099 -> 2.2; 3.31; 3.2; 3.28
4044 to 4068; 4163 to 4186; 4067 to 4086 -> -0.4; 3.21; 3.17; 3.2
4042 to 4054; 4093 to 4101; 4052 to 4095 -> -4.4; 3.22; 2.51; 2.85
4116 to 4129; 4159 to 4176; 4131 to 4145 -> 0.6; 3.16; 3.28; 3.2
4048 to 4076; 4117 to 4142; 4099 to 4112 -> 2.4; 3.27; 3.13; 3.18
